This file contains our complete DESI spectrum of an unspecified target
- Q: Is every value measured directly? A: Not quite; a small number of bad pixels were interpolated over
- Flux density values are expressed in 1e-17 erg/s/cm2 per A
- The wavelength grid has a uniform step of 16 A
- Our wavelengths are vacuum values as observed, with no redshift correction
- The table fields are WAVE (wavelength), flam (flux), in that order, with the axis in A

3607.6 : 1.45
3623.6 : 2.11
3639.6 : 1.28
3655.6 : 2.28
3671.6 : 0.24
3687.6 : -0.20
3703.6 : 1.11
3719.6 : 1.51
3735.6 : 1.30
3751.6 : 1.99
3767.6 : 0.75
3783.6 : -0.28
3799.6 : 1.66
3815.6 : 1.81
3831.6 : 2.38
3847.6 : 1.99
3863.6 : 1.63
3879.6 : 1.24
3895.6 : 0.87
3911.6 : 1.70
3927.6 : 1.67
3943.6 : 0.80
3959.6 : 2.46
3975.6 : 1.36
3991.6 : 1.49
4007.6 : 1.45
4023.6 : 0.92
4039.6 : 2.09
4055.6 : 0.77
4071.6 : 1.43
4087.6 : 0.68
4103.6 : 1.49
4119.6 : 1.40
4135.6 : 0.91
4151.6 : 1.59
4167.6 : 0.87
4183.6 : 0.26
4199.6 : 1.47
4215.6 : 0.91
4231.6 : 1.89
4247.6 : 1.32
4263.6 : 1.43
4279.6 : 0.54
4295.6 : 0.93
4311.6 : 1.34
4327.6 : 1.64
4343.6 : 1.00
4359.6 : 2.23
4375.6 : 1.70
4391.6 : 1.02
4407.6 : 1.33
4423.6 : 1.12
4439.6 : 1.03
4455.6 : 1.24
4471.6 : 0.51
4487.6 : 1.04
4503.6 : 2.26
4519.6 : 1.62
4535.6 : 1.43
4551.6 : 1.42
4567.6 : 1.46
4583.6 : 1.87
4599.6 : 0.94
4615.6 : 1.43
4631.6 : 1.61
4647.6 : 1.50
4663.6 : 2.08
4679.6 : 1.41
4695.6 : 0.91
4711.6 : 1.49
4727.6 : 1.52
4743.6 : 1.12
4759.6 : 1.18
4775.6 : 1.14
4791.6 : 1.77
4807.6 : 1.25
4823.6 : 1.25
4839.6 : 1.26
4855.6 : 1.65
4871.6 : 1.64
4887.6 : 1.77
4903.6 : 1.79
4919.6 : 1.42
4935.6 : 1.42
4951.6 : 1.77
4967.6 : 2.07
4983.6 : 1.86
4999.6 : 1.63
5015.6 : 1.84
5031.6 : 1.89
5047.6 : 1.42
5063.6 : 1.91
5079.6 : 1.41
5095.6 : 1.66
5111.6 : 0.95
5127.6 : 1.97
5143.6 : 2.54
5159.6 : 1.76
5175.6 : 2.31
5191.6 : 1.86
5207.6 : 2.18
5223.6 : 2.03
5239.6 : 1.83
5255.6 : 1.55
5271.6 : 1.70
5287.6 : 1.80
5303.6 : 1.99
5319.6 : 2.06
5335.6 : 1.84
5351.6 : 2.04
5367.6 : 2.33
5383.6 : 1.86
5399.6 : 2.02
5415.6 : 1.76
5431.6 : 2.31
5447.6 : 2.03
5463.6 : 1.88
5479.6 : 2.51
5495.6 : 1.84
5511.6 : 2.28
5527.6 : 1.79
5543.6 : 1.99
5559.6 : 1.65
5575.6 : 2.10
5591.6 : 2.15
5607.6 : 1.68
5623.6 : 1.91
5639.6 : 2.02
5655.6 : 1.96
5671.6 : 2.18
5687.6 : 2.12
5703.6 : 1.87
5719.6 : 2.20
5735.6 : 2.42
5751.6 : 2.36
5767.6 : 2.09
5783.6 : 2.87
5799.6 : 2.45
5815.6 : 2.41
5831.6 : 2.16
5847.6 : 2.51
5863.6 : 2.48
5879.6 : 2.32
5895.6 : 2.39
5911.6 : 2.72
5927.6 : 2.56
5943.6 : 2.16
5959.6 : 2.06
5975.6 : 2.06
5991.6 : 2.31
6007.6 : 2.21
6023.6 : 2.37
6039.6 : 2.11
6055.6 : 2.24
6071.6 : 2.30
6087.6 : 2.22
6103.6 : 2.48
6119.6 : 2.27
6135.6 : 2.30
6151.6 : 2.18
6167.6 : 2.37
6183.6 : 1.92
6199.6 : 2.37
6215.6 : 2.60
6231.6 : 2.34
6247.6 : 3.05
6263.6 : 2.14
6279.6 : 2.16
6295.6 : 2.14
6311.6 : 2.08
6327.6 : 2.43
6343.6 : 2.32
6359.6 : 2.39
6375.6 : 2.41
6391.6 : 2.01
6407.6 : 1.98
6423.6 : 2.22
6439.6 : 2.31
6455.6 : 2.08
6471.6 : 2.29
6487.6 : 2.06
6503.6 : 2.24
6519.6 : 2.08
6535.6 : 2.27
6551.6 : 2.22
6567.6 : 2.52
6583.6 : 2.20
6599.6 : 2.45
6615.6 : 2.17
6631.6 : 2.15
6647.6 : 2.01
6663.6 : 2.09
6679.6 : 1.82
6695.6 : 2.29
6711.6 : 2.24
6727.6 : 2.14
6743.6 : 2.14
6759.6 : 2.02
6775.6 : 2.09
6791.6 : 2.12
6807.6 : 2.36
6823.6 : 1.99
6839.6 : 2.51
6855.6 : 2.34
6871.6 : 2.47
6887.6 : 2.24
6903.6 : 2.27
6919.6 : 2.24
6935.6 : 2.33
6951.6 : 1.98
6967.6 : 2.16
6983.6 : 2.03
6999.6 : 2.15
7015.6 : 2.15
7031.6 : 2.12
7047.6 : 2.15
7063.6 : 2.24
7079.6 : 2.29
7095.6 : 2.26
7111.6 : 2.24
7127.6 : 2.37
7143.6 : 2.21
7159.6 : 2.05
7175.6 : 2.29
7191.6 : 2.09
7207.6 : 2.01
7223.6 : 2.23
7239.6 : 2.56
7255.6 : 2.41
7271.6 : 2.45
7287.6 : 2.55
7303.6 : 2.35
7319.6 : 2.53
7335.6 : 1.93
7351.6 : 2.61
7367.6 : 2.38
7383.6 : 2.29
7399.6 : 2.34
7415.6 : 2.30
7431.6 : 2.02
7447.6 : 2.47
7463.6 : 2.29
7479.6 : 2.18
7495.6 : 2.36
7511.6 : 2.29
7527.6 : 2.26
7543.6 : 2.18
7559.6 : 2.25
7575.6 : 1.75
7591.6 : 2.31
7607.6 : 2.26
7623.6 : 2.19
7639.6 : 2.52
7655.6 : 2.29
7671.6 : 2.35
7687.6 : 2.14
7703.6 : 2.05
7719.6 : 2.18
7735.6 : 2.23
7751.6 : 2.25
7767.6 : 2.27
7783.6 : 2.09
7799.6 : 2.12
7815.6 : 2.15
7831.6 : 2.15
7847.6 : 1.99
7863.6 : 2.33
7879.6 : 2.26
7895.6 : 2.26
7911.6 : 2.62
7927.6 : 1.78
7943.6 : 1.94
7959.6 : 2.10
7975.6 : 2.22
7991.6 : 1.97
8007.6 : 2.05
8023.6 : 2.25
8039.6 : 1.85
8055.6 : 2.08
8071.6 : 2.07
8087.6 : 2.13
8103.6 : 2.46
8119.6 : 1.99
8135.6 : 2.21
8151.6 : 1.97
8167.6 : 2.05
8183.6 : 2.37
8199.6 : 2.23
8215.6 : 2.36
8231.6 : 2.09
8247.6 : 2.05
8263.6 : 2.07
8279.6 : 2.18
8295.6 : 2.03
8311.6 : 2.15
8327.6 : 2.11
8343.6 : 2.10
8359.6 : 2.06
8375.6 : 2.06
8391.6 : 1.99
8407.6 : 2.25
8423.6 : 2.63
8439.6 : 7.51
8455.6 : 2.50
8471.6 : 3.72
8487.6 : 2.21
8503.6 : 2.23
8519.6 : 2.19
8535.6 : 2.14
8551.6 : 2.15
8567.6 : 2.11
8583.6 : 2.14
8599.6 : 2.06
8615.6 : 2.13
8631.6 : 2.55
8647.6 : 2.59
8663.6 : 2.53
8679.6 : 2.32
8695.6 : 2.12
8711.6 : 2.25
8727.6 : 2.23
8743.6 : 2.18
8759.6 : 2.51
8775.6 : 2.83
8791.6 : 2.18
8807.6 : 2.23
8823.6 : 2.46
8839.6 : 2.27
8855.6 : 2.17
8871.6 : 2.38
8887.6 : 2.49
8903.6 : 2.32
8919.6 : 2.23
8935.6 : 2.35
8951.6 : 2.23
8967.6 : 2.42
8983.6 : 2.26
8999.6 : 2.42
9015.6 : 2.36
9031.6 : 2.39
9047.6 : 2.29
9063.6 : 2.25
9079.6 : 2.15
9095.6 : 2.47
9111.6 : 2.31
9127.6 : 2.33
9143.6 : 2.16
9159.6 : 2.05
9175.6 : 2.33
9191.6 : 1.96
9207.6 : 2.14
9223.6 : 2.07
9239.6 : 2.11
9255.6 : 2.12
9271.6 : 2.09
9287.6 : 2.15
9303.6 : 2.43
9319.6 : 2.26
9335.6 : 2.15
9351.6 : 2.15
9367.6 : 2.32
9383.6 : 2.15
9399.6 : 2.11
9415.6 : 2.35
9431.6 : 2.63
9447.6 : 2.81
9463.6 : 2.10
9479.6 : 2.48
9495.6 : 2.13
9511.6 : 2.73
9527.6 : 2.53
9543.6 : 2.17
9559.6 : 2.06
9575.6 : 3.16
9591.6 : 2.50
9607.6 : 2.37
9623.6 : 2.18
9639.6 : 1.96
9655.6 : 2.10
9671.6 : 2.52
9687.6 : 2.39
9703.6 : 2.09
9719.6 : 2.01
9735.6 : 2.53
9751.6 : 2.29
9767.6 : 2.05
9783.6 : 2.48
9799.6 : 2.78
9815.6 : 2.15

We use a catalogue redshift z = 0.286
